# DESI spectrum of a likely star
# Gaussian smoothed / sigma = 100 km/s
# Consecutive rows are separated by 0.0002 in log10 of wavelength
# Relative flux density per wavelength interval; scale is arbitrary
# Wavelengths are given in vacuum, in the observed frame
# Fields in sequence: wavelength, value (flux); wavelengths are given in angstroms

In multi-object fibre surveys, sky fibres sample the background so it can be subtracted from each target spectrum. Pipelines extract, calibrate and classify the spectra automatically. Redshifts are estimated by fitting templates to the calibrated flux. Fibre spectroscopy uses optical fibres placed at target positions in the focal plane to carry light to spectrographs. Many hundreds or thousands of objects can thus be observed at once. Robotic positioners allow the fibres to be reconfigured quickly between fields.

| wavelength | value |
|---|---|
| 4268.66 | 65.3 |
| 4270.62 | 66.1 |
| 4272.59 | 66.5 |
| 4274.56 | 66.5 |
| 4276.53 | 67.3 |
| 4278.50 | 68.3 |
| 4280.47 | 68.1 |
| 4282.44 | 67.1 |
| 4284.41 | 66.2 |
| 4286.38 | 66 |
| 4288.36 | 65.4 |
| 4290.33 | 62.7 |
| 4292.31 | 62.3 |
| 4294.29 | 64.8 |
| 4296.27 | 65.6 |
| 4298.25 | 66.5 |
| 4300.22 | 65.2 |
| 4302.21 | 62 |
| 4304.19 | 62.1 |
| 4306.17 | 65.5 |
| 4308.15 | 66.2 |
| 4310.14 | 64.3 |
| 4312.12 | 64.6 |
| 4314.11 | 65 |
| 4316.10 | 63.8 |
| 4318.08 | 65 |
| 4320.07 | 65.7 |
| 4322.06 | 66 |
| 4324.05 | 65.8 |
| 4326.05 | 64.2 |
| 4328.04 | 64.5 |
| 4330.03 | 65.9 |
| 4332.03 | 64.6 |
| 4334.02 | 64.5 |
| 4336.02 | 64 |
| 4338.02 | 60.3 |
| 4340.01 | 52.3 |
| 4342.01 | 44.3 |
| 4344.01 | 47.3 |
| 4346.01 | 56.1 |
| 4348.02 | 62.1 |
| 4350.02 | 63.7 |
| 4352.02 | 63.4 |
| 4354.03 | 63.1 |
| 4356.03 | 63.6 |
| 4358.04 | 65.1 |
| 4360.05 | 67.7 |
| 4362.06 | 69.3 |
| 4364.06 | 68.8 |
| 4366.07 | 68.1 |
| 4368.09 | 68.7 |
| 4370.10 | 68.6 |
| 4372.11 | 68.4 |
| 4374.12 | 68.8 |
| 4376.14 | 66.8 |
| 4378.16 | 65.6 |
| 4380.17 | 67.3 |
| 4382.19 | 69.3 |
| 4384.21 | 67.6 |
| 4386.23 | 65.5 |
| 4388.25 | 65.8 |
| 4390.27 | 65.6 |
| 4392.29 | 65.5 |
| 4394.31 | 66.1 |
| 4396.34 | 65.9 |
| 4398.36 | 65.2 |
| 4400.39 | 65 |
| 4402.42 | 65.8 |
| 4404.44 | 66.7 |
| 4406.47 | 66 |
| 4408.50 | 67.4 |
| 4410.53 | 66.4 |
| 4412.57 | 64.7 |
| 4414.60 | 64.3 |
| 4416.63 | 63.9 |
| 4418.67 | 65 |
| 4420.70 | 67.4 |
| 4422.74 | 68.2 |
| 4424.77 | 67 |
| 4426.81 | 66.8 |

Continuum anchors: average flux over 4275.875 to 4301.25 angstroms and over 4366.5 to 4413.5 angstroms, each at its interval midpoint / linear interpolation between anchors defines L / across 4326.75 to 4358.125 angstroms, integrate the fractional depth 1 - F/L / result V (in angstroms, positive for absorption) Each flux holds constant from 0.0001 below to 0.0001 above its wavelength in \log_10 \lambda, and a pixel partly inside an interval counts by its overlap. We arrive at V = 2.86 angstroms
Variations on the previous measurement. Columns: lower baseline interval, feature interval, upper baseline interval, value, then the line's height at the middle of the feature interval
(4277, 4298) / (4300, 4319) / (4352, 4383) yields 0.51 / 66.1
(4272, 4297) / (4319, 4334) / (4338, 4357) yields -1.22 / 60.3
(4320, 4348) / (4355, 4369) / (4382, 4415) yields -1.02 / 62.7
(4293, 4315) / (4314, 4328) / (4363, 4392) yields 0.06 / 65.3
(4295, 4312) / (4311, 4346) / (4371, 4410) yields 2.00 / 65.2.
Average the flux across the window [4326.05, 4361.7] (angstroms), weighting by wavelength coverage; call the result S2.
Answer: 61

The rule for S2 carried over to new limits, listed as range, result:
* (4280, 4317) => 64.9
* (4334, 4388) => 63.7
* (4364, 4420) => 66.5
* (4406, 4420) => 65.4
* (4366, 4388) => 67.6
